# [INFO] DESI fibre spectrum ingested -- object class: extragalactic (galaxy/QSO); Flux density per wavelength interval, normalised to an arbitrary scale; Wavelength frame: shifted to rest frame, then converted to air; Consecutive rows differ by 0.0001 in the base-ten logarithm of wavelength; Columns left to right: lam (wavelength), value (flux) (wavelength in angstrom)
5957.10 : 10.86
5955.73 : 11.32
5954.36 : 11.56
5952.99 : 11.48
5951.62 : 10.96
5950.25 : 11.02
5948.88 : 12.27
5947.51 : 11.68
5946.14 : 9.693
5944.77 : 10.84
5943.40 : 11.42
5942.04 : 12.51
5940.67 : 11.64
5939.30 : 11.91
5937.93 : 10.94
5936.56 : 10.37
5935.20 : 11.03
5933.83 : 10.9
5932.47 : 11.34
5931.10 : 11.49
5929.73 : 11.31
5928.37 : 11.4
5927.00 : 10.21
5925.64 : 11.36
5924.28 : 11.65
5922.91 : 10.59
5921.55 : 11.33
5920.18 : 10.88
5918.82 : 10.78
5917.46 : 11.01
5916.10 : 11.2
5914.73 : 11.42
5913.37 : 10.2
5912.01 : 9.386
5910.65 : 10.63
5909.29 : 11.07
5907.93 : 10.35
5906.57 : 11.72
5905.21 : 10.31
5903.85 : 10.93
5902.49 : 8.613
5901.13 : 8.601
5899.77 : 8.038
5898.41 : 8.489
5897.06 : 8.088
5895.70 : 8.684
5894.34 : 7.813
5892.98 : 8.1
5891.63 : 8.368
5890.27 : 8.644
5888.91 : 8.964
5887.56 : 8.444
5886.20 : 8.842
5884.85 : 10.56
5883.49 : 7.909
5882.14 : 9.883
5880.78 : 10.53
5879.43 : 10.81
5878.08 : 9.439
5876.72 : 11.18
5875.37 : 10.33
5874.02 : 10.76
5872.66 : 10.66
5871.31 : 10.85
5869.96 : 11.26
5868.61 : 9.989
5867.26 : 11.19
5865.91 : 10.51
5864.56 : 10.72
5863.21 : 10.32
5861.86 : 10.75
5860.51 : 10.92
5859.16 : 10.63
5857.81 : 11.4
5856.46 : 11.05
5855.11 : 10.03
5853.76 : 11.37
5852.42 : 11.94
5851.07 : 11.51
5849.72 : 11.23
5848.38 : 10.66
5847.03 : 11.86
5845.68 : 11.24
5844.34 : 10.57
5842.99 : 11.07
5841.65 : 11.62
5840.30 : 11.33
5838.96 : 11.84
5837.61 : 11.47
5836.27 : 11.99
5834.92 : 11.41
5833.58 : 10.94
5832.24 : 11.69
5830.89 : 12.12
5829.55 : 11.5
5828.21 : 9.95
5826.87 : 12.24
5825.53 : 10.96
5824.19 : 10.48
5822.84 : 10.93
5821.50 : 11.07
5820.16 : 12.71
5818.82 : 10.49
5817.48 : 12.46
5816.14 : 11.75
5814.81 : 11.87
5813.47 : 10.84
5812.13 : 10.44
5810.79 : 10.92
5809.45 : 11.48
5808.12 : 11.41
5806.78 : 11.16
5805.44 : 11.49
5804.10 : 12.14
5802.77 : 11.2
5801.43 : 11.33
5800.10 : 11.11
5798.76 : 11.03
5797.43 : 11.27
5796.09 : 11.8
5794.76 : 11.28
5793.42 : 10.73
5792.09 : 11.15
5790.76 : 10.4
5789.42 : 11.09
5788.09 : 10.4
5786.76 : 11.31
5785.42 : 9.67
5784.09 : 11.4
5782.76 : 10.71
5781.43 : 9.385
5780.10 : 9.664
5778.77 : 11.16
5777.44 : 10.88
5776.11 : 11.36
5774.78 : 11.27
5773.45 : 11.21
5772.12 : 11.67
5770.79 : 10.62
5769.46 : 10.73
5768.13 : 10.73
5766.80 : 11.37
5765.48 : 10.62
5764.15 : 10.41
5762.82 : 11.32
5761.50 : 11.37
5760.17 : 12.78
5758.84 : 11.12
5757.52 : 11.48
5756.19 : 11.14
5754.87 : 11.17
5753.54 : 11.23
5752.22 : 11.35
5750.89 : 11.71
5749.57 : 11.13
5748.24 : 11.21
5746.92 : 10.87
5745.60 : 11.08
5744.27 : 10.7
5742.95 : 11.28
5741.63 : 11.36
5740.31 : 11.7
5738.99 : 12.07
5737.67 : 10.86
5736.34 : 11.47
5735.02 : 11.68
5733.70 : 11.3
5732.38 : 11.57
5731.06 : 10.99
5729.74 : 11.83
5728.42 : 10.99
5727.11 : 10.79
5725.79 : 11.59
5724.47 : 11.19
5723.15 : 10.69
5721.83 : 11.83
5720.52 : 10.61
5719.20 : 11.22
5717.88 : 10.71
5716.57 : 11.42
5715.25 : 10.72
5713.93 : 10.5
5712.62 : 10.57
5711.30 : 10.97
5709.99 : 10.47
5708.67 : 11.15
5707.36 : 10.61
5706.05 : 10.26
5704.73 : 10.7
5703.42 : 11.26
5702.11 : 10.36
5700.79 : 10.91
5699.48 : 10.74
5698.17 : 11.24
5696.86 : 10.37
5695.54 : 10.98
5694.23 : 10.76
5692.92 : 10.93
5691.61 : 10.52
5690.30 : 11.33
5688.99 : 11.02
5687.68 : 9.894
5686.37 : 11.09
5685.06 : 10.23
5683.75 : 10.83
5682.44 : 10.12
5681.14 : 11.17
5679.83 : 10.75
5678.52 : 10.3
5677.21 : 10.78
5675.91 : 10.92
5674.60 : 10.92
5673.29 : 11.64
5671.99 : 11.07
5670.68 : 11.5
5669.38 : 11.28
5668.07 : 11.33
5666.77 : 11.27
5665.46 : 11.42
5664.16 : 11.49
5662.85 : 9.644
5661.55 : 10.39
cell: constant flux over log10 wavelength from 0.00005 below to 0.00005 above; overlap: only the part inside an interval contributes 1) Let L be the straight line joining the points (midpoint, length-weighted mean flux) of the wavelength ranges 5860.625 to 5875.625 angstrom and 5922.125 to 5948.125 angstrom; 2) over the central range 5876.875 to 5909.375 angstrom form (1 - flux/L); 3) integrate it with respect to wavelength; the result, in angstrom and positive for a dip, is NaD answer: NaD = 4.7 angstrom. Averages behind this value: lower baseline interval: 10.7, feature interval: 9.3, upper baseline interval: 11.2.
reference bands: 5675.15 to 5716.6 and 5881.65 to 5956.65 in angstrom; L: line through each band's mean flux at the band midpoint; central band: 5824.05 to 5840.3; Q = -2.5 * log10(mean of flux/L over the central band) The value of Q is -0.09 mag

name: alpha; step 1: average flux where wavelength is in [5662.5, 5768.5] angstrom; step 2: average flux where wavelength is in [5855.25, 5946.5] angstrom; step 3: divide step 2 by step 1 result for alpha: 0.94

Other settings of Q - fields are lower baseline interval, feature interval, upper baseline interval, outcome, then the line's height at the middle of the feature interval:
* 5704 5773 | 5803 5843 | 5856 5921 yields -0.09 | 10.5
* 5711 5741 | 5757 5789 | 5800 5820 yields 0.03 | 11.3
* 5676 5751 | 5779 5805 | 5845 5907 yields -0.04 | 10.5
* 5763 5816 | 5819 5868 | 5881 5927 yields -0.08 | 10.4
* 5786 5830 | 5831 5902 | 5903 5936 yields 0.08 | 11.1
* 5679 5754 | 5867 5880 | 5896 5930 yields -0.01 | 10.5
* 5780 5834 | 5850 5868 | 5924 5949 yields 0.02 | 11.2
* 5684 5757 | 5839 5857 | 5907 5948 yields -0.02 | 11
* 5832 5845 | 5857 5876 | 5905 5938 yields 0.05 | 11.2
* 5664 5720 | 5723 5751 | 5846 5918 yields -0.06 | 10.7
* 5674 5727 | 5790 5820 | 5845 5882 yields -0.04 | 10.8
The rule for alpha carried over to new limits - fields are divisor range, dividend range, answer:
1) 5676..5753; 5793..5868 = 1.02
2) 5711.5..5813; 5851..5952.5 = 0.94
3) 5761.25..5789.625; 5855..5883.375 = 0.98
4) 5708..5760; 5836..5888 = 0.96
